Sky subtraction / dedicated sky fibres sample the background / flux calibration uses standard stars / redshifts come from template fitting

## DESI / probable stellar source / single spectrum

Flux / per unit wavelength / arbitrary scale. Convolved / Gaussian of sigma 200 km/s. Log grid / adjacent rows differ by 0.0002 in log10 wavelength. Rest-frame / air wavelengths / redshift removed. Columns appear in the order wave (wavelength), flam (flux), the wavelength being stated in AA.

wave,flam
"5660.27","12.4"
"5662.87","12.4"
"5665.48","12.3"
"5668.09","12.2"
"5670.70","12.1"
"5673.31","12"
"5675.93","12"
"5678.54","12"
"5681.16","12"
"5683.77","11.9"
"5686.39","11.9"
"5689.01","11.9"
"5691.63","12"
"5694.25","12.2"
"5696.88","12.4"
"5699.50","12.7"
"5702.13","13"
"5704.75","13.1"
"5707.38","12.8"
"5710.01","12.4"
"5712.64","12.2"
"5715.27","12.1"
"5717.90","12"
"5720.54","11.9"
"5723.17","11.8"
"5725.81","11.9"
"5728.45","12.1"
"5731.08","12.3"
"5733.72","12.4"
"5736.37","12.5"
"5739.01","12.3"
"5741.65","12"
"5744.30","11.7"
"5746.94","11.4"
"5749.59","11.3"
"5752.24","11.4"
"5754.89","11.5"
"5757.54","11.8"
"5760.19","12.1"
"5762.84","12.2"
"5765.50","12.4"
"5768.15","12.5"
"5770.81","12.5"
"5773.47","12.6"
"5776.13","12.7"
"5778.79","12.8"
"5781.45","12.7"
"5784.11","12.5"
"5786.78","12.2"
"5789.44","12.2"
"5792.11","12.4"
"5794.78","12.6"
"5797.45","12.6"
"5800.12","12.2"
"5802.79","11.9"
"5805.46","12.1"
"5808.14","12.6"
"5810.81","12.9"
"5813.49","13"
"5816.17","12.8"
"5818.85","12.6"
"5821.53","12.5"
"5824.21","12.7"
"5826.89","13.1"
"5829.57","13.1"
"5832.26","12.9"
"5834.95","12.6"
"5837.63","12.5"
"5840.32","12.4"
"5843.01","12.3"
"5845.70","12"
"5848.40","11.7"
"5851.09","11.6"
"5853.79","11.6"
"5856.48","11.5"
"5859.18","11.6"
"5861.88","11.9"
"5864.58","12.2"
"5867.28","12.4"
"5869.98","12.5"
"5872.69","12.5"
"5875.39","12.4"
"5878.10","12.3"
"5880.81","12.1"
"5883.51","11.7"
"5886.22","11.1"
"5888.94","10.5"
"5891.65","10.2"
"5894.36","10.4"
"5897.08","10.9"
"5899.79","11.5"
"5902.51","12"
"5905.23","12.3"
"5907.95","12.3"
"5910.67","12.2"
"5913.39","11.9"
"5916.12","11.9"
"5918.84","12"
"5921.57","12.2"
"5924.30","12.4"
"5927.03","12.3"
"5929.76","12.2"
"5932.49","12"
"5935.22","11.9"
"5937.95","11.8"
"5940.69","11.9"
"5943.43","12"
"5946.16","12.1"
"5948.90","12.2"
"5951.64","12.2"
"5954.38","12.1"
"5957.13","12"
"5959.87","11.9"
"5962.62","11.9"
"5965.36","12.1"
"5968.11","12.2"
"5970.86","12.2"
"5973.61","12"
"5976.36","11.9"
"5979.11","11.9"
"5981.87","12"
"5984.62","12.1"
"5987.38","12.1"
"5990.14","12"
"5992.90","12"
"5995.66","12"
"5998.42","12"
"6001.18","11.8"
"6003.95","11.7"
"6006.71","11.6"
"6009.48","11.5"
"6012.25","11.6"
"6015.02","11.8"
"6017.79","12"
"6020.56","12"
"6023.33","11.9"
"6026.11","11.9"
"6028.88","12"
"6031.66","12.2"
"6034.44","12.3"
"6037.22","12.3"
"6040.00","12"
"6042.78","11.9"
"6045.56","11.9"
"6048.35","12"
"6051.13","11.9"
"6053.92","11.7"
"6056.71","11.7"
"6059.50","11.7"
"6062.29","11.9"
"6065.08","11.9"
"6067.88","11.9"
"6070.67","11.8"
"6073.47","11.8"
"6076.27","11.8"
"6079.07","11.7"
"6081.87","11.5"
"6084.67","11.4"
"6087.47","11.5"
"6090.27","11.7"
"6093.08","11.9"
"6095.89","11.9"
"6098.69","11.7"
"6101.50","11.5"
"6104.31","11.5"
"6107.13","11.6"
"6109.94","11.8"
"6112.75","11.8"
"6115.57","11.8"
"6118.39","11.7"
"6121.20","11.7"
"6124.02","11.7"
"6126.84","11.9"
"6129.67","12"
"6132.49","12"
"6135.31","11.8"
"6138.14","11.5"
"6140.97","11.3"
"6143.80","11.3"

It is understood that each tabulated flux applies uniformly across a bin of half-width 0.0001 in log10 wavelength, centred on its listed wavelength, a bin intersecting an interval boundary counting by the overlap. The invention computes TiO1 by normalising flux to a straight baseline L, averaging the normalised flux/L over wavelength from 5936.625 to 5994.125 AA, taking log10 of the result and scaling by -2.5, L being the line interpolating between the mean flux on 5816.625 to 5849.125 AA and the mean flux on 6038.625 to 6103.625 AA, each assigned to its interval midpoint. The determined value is 0.01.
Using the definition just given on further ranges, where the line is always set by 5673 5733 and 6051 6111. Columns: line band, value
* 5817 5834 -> -0.07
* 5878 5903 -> 0.07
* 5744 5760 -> 0.05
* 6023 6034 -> -0.02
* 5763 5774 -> -0.03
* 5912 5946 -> -0.01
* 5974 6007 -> -0.01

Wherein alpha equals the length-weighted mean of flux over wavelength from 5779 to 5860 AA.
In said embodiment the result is 12.4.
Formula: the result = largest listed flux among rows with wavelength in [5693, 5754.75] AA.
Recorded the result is 13.1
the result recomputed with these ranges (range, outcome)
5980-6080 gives 12.3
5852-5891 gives 12.5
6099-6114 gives 11.8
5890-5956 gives 12.4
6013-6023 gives 12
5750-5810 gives 12.8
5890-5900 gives 11.5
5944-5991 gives 12.2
